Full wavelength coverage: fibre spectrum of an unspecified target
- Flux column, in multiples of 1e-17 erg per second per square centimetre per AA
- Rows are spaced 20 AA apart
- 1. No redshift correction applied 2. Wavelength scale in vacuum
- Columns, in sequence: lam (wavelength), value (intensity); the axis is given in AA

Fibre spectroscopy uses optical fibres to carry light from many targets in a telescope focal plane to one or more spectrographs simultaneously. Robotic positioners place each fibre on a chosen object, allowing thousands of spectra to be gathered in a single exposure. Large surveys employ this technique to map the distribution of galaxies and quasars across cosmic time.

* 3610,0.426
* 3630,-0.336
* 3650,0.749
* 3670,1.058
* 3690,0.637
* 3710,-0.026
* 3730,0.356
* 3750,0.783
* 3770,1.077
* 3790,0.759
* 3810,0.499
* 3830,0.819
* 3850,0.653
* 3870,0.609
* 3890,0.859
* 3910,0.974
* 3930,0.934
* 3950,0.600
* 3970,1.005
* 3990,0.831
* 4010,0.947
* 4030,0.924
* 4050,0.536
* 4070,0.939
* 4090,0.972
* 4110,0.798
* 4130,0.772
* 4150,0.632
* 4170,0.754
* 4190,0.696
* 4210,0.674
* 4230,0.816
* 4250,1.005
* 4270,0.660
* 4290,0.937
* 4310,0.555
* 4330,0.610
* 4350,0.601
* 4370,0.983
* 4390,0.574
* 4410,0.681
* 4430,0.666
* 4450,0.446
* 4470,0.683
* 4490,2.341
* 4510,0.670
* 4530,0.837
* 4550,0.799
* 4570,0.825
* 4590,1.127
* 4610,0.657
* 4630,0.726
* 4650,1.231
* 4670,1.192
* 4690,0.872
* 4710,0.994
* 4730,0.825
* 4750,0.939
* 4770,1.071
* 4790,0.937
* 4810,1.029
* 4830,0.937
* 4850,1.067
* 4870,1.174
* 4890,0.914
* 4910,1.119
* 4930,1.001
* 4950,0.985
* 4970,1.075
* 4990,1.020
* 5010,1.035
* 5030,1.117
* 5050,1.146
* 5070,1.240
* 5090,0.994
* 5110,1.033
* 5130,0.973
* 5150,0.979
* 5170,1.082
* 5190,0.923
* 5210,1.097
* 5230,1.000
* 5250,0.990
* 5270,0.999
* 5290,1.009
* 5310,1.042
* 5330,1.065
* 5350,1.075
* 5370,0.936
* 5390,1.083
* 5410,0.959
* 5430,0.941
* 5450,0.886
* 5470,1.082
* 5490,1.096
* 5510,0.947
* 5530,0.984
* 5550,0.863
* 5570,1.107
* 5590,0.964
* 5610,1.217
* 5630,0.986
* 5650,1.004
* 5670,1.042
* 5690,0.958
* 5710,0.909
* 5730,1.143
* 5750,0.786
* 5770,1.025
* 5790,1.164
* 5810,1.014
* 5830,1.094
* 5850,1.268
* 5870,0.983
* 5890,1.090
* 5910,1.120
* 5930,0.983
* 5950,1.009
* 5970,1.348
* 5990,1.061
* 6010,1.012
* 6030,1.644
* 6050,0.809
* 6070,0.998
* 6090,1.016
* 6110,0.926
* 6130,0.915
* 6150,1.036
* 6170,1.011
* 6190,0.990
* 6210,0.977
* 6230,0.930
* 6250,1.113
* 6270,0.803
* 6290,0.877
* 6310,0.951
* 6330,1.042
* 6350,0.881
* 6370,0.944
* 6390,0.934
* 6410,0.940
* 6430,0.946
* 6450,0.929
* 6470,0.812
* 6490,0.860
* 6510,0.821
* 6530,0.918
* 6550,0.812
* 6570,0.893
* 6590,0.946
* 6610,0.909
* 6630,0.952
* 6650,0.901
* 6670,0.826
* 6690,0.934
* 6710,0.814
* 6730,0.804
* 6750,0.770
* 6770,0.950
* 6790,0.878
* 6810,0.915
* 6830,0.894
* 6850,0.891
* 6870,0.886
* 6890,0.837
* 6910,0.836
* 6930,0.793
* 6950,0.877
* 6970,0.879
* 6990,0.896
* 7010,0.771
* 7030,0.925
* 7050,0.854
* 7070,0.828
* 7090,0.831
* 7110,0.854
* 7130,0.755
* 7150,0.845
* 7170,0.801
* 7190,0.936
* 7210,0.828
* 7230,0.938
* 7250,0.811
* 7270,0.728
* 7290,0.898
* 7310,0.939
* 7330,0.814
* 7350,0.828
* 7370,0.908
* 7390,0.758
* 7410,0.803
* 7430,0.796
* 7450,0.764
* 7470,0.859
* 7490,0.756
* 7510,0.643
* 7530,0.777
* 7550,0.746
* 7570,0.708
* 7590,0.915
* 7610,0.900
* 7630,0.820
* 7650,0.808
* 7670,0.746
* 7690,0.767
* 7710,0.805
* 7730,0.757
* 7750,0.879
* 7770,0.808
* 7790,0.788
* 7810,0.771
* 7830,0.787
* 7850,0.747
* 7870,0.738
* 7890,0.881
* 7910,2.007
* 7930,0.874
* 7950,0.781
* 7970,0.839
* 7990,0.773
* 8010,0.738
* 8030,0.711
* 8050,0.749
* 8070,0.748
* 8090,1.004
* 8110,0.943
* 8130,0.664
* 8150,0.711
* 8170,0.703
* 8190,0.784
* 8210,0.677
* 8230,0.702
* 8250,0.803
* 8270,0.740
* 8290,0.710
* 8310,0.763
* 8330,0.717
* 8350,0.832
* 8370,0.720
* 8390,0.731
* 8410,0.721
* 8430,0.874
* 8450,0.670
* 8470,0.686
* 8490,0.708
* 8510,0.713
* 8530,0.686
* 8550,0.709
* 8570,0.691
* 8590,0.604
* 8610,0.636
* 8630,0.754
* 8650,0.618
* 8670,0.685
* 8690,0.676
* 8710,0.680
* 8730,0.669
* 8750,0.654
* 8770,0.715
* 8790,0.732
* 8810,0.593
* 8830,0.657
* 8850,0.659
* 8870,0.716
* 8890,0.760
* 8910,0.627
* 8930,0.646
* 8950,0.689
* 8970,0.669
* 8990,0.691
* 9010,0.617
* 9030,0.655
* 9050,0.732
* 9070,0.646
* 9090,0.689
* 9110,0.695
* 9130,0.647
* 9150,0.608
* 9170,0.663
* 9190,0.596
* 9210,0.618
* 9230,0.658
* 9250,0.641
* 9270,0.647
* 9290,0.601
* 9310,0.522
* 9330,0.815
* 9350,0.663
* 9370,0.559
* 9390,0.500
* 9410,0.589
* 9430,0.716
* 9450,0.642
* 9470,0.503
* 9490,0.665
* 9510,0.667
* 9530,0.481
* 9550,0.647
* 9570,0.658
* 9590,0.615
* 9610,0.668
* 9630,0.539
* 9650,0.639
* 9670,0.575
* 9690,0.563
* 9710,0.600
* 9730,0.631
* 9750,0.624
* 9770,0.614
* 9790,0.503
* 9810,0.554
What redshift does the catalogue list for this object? 0.20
